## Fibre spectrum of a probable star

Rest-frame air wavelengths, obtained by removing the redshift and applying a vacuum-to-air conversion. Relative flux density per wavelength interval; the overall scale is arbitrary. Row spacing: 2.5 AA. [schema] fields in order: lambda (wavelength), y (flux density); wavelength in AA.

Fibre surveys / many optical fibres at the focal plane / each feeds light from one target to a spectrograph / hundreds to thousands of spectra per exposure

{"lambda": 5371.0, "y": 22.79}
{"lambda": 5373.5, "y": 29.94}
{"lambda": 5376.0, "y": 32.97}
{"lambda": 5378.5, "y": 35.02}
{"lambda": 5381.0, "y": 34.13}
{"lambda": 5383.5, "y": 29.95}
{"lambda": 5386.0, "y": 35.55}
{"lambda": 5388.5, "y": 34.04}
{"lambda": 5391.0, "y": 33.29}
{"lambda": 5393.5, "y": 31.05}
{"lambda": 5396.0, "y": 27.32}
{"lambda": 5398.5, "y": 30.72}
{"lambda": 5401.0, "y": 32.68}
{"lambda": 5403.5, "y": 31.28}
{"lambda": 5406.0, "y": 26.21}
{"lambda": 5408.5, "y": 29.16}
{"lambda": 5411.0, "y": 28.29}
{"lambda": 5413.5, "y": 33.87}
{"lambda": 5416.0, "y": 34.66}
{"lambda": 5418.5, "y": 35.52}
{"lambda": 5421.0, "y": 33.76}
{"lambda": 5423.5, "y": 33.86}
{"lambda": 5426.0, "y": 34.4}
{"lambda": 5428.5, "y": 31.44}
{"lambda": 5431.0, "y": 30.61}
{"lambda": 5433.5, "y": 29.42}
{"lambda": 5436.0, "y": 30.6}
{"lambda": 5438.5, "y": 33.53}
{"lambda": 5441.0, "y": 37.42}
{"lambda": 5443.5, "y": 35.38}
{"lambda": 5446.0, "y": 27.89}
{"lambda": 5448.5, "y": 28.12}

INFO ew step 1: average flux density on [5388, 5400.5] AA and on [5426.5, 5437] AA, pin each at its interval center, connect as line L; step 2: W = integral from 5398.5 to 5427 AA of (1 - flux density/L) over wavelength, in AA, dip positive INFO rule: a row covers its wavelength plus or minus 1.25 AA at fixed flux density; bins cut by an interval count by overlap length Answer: -0.99 AA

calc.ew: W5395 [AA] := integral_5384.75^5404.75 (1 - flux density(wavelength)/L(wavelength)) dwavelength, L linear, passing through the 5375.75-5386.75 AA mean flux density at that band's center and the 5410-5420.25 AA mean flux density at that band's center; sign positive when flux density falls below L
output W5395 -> 0.8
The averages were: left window 33.5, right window 33.2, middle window 32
